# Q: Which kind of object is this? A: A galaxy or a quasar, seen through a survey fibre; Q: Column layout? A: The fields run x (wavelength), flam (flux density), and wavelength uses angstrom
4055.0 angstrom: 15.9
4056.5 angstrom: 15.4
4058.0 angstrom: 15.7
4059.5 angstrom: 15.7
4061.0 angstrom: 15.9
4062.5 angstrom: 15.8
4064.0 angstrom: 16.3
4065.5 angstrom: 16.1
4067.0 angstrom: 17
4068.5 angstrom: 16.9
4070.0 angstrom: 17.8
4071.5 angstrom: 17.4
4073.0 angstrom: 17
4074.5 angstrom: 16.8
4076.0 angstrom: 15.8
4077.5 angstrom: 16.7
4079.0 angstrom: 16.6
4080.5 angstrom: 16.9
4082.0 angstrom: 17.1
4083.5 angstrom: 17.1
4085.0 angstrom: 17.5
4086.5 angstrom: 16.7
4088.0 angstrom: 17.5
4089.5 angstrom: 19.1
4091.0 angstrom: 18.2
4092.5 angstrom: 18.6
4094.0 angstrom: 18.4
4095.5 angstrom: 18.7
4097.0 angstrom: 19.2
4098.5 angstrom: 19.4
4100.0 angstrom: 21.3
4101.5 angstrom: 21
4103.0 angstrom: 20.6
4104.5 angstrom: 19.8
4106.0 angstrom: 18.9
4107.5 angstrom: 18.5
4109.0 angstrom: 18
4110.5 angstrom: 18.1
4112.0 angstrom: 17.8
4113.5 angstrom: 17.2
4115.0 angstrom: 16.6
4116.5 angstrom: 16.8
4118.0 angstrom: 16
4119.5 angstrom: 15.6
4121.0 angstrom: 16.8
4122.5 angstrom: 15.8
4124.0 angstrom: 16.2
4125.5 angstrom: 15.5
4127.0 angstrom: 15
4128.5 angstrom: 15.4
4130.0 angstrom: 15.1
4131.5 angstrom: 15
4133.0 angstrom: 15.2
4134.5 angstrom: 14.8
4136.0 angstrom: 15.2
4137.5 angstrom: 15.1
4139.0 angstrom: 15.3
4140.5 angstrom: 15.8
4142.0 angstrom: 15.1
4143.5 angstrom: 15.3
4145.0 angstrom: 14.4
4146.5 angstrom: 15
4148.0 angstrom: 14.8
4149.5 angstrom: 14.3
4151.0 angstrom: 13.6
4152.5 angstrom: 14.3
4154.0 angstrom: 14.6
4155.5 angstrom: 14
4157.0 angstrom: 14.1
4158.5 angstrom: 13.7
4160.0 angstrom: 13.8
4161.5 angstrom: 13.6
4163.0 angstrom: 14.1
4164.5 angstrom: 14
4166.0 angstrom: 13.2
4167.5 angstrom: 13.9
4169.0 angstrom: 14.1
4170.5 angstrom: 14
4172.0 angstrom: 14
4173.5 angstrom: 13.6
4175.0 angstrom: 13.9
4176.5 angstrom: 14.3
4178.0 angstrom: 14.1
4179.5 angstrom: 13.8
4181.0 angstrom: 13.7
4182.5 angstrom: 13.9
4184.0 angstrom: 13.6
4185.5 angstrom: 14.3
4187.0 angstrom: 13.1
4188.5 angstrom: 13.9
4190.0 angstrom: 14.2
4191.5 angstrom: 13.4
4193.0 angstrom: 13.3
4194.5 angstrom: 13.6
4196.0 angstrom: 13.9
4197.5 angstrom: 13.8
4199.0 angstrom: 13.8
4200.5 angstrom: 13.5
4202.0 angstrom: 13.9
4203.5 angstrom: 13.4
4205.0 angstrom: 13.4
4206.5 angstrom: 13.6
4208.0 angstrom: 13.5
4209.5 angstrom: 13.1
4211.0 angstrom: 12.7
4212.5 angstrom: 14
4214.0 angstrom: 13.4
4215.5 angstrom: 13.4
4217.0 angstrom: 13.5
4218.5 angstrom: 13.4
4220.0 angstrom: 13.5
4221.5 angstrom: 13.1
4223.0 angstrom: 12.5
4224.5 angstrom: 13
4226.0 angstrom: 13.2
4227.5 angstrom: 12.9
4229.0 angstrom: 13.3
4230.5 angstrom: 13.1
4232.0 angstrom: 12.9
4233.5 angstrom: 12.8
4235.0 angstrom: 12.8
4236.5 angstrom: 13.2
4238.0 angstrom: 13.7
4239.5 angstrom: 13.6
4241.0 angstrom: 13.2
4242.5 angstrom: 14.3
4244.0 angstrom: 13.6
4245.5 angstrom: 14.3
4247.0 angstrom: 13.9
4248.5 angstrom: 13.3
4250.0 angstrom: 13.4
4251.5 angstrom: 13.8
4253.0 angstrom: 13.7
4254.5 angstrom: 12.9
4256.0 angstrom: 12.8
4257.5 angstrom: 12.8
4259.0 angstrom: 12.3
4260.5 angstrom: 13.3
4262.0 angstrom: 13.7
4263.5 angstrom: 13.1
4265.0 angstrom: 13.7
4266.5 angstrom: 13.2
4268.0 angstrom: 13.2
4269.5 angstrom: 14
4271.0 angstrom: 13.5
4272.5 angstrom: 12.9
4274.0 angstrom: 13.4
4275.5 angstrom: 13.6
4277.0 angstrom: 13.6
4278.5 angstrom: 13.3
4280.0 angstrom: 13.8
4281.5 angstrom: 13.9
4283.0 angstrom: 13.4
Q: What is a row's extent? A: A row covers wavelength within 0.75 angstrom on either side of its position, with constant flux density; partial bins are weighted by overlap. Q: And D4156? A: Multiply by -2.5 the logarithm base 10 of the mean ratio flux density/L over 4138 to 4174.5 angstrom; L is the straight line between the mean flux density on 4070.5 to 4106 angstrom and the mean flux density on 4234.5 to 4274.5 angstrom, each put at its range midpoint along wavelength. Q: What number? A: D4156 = 0.14 mag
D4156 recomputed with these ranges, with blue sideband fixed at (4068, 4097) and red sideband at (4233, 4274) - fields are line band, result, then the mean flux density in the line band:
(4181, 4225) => 0.083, 13.5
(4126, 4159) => 0.087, 14.8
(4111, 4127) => 0.013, 16.4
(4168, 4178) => 0.097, 14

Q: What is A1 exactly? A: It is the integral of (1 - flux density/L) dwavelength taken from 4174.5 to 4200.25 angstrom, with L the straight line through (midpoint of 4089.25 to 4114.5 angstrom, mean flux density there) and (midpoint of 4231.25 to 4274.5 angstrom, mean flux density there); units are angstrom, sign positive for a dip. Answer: 3.2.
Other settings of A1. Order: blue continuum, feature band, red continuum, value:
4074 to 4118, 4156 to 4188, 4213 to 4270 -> 3.6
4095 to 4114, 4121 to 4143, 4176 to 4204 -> 2.6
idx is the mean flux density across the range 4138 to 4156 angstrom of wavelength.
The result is 14.7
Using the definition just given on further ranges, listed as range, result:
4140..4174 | 14.2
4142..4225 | 13.8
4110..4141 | 15.9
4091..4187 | 15.7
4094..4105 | 19.9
